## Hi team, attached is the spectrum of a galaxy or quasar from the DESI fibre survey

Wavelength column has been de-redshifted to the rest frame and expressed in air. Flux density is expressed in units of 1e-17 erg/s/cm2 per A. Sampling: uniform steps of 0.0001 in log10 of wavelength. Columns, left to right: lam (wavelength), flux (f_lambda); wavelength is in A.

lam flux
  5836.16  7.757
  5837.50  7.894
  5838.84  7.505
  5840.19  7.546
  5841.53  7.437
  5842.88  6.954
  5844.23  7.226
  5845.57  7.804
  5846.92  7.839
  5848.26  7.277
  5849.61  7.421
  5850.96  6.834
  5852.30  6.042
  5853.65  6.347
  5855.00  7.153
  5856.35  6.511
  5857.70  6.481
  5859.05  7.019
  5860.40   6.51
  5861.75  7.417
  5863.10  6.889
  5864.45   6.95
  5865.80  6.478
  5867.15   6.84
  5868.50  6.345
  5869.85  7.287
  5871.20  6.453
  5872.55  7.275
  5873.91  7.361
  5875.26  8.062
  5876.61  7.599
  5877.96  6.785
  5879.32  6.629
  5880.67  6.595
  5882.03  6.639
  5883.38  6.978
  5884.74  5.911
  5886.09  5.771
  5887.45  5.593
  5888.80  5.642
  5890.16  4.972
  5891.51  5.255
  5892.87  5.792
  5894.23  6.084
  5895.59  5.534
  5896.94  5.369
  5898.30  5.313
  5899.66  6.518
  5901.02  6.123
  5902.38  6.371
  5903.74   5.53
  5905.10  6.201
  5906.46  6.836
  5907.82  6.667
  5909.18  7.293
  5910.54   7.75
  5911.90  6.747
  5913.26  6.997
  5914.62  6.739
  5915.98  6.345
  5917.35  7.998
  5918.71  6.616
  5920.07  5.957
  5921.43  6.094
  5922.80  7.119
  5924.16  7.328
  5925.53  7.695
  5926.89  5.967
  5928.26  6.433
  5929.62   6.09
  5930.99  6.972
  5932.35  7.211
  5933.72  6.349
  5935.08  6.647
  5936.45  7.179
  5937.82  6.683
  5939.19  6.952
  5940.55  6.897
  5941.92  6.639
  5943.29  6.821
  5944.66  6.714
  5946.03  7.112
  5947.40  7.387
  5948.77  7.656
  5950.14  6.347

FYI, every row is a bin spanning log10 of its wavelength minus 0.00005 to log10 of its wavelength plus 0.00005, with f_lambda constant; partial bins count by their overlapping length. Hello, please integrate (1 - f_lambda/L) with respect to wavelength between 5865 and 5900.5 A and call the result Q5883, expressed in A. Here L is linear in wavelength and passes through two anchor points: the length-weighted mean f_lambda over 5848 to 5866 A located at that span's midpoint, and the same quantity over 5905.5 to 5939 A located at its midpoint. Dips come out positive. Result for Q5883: 2.4 A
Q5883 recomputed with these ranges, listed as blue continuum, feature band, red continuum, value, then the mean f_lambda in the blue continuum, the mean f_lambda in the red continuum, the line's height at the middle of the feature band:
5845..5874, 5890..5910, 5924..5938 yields 2.3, 6.92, 6.76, 6.83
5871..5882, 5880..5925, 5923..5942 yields 4.0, 7.09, 6.8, 6.96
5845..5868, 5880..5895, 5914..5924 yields 2.0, 6.92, 6.73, 6.83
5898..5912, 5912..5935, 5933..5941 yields -0.3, 6.51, 6.78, 6.67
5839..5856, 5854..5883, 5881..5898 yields -2.0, 7.15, 5.8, 6.48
